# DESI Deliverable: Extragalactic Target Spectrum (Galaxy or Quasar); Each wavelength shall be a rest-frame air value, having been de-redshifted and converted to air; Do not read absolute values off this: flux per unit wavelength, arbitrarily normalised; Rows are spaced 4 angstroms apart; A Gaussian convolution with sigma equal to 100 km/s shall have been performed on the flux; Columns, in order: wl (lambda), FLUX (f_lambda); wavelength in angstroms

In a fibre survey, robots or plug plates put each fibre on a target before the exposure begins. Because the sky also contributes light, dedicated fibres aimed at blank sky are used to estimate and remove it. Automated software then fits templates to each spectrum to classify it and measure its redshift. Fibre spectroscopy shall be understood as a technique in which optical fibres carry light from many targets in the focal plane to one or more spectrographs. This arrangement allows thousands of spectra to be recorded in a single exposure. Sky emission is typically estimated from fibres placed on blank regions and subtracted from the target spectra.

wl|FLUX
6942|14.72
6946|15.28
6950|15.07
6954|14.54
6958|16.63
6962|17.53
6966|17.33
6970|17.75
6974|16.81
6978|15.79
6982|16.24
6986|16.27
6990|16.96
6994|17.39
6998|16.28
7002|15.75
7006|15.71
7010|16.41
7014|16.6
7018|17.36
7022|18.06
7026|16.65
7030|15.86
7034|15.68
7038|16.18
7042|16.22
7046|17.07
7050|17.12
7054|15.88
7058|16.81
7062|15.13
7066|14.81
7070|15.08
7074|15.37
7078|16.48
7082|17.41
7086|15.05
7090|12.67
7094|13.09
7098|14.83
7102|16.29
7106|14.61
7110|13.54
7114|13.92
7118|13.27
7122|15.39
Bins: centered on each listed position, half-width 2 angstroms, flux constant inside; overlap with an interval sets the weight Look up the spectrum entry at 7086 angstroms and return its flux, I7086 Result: 15.05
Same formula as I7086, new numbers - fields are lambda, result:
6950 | 15.07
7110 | 13.54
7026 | 16.65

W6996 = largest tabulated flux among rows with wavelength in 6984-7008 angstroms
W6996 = 17.39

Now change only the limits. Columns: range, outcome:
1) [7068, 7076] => 15.37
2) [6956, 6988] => 17.75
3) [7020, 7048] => 18.06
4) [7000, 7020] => 17.36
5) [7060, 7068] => 15.13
